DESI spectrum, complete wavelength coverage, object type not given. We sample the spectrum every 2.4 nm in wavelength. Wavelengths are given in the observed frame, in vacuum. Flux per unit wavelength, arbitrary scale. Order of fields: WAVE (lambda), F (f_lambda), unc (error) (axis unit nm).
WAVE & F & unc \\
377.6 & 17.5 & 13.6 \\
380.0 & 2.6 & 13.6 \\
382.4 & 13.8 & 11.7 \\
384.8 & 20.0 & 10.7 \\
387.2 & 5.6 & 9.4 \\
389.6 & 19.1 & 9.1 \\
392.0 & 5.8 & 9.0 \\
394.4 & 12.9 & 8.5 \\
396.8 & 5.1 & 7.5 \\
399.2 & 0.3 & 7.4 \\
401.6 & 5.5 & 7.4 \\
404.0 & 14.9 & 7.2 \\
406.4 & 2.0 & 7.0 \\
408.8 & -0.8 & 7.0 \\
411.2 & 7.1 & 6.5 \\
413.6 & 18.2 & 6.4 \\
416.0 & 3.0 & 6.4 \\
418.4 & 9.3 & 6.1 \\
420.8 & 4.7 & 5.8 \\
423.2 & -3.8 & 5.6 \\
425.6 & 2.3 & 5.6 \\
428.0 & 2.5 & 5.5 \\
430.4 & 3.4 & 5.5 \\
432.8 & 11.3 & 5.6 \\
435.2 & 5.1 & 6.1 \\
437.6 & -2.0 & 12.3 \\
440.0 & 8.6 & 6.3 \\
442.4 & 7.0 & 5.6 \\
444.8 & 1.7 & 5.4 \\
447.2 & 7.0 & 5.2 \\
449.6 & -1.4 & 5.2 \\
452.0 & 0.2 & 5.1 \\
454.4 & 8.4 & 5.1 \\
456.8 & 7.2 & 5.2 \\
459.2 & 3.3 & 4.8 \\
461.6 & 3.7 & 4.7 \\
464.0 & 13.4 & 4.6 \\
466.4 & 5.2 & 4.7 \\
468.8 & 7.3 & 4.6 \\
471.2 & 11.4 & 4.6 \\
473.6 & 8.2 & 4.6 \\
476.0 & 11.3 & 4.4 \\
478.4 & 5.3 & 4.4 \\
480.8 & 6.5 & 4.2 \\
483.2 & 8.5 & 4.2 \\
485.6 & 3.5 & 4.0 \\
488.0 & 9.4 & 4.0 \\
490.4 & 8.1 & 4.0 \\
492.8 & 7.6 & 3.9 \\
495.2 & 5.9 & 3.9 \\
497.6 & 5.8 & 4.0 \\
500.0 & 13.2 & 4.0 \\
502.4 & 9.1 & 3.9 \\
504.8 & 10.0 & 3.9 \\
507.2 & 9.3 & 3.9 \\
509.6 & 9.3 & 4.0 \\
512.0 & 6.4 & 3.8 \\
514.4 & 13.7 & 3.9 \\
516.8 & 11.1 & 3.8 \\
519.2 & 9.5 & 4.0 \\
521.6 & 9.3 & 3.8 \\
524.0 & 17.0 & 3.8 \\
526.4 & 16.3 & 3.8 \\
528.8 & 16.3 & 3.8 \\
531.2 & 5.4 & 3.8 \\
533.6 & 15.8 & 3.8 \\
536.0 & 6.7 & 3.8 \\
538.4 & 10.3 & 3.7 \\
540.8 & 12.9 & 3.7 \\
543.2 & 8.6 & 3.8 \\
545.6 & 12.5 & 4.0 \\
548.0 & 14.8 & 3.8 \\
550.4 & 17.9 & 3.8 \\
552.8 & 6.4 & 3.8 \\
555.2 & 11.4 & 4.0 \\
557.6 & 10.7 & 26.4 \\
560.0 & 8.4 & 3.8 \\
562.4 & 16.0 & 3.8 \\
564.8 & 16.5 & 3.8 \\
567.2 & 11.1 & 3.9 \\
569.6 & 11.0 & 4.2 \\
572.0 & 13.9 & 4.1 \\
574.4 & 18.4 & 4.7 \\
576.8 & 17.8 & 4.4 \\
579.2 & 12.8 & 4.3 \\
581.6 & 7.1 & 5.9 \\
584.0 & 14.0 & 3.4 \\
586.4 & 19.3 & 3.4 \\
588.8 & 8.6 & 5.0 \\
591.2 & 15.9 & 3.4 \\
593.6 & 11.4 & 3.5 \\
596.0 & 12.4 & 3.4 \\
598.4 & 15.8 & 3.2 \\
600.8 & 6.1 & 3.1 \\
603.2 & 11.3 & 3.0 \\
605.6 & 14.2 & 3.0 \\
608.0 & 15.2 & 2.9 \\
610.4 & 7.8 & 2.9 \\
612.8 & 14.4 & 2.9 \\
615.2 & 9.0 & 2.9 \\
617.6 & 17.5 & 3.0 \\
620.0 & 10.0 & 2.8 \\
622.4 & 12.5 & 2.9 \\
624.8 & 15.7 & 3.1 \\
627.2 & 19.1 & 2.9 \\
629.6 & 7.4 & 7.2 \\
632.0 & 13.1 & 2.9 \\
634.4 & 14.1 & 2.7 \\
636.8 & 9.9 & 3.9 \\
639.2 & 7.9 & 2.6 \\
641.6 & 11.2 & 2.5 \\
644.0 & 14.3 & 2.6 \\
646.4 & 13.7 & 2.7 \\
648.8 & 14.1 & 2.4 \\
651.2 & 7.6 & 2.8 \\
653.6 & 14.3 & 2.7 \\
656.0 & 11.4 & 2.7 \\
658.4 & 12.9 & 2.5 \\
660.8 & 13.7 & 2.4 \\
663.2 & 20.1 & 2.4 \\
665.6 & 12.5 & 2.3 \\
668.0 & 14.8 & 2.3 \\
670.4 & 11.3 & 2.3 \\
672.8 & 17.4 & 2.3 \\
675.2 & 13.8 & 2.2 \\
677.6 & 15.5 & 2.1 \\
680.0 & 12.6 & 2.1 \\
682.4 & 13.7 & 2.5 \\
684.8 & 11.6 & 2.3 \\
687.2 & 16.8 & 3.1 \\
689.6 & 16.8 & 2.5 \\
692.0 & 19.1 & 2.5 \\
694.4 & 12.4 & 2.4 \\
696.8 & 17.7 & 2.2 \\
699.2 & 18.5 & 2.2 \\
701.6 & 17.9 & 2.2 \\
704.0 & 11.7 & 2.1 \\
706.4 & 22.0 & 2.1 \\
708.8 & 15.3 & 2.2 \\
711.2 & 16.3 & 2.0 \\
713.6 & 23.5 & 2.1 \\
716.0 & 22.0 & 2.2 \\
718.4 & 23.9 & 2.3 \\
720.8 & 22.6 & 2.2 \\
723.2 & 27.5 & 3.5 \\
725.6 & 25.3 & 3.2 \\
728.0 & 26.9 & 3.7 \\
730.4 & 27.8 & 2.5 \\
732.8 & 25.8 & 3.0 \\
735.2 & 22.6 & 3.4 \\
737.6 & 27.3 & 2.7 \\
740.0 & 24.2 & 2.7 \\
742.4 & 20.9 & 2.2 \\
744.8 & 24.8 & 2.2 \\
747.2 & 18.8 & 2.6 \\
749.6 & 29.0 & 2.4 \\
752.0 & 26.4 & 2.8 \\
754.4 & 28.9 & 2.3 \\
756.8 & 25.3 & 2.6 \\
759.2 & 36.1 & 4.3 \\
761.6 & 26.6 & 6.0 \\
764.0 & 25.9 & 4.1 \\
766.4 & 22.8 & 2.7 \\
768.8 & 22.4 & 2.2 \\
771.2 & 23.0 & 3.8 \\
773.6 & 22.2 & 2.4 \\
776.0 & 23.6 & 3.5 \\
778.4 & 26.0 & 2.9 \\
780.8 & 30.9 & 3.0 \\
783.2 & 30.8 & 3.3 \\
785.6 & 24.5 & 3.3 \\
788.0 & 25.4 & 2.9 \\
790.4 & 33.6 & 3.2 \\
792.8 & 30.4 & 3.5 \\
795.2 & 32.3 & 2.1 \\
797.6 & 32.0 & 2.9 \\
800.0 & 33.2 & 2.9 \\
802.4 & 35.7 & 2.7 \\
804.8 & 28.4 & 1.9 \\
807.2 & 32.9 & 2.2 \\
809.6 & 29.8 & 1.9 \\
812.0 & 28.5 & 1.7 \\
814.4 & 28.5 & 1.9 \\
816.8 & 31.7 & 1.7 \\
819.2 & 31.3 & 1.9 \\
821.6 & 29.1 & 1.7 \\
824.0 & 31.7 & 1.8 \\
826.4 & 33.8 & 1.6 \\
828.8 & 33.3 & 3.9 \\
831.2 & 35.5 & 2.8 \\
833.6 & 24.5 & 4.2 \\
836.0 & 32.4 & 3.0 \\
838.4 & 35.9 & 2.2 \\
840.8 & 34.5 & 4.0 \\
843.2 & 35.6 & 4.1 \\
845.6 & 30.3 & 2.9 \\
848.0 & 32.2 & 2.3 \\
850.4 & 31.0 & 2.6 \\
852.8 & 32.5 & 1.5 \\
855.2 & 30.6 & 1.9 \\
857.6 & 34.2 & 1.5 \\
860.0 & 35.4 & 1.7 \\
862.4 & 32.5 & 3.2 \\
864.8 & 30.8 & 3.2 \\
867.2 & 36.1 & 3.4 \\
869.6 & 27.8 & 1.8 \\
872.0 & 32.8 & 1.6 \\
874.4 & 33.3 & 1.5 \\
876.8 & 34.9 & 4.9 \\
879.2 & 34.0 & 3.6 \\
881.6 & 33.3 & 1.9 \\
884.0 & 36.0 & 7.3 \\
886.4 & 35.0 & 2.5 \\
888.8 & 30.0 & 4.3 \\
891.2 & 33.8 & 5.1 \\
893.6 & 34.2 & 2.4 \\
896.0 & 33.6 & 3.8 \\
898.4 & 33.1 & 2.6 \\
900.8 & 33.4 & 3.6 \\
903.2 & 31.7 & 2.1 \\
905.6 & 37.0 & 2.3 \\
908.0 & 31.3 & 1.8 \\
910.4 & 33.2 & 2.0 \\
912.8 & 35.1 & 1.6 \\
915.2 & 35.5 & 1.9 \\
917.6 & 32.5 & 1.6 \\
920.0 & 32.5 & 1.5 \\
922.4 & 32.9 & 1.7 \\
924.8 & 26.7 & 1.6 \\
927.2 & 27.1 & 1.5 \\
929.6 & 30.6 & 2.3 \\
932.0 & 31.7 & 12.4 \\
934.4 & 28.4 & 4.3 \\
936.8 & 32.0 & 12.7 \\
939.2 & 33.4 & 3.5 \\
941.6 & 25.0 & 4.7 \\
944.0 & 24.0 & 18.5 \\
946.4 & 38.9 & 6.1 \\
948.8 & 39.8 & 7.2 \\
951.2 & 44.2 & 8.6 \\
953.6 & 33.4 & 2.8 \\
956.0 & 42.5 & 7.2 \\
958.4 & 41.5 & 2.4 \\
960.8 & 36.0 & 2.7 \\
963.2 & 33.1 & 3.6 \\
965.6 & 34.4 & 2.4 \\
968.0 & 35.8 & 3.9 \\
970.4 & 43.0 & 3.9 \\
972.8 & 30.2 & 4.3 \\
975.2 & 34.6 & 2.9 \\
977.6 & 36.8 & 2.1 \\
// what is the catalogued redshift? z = 0.79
